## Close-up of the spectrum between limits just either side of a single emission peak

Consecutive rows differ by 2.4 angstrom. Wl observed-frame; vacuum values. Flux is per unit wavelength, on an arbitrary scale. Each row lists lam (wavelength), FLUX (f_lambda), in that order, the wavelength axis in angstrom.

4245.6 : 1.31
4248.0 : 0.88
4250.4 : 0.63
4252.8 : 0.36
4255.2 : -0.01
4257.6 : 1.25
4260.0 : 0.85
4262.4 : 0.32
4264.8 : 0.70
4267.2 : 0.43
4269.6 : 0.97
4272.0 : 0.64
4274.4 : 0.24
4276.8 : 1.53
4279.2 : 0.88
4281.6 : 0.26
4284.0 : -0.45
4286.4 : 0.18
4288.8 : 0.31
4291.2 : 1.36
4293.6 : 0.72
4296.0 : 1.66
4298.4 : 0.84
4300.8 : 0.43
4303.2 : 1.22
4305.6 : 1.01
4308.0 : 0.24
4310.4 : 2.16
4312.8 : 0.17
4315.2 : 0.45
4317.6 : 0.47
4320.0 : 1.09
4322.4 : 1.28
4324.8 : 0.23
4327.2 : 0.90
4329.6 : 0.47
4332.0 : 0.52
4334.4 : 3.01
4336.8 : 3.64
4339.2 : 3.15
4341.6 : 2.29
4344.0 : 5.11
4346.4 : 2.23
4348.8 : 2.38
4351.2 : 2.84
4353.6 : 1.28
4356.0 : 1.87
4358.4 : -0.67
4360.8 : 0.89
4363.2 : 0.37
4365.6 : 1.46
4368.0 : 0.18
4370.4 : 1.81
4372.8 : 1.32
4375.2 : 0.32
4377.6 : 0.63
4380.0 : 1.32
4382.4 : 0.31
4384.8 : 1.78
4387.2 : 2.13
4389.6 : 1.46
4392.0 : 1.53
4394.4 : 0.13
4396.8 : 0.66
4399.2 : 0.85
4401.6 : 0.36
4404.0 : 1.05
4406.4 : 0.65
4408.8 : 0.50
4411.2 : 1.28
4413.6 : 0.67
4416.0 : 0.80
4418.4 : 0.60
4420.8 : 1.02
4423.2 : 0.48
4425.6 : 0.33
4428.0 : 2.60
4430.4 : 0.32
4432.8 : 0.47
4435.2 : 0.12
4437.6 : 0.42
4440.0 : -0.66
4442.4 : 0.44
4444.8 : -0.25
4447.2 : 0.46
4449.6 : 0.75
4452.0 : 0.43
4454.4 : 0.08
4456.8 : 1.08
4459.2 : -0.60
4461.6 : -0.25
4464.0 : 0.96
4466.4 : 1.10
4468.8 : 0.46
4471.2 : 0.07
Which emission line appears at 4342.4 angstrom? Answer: C IV 1549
